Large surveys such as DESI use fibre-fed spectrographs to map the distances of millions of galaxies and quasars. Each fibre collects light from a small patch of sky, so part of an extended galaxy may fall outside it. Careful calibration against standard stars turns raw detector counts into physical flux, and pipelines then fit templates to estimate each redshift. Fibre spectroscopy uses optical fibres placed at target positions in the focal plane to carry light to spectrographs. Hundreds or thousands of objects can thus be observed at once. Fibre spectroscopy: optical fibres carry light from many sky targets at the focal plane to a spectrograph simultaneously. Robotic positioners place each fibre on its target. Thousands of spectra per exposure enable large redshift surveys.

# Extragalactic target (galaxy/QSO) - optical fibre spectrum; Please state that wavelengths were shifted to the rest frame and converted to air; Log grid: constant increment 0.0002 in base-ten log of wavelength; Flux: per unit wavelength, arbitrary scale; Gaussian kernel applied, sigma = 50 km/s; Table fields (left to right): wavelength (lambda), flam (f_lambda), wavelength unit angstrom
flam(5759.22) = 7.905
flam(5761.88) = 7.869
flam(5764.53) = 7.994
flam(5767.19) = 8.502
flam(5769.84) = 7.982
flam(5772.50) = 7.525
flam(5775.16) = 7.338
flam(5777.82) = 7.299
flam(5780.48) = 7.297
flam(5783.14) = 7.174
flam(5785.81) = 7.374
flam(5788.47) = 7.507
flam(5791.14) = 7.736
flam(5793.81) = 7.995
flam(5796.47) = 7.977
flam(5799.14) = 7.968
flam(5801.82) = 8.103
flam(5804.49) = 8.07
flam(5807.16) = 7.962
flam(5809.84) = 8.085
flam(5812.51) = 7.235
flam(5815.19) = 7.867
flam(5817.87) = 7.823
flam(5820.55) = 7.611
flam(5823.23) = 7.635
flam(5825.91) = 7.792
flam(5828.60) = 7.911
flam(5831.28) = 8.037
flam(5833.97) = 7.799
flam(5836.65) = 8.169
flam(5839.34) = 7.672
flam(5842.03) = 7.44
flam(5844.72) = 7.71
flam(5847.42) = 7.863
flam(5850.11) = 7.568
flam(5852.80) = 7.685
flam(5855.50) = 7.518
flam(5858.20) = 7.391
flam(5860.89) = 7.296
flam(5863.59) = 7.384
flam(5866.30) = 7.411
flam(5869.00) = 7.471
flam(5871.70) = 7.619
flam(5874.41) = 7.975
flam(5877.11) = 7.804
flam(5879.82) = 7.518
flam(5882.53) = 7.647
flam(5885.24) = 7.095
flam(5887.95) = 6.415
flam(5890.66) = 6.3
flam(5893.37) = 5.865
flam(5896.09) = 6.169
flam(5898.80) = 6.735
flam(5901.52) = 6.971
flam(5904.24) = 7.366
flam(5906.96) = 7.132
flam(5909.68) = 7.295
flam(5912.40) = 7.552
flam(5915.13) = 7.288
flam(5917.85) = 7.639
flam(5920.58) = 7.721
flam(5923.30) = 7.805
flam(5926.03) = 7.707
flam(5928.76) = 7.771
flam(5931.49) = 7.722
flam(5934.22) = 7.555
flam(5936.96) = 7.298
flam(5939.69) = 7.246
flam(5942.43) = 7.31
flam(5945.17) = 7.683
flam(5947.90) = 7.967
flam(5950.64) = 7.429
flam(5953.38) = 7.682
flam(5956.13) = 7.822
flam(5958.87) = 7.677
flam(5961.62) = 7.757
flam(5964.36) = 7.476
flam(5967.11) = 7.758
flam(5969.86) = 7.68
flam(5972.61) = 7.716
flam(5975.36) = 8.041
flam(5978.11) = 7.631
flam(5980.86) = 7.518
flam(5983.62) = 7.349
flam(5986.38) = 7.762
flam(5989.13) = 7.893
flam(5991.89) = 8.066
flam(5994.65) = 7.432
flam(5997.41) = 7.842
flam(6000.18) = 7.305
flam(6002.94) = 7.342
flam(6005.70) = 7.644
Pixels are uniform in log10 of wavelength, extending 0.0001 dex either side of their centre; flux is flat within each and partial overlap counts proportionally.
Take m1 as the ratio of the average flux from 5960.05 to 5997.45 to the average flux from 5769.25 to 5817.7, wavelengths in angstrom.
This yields 1.0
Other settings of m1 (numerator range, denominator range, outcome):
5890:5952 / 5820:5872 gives 0.95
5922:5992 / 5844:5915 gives 1.06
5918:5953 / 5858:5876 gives 1.01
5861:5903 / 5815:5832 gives 0.91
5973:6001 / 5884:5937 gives 1.07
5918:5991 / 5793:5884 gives 0.99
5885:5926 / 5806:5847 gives 0.91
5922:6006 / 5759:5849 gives 0.98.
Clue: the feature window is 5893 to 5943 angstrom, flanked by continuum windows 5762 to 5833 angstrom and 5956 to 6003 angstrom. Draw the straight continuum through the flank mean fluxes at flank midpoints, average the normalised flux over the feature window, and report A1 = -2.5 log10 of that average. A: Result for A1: 0.06 mag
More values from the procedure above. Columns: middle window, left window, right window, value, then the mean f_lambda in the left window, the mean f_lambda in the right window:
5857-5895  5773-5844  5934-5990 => 0.07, 7.72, 7.63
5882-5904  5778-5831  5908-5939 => 0.15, 7.74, 7.57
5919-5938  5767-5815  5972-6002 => 0.00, 7.72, 7.68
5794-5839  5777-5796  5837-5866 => -0.05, 7.51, 7.57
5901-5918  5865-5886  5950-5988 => 0.04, 7.58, 7.67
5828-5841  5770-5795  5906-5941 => -0.06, 7.49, 7.52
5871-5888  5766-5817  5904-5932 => 0.01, 7.74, 7.55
